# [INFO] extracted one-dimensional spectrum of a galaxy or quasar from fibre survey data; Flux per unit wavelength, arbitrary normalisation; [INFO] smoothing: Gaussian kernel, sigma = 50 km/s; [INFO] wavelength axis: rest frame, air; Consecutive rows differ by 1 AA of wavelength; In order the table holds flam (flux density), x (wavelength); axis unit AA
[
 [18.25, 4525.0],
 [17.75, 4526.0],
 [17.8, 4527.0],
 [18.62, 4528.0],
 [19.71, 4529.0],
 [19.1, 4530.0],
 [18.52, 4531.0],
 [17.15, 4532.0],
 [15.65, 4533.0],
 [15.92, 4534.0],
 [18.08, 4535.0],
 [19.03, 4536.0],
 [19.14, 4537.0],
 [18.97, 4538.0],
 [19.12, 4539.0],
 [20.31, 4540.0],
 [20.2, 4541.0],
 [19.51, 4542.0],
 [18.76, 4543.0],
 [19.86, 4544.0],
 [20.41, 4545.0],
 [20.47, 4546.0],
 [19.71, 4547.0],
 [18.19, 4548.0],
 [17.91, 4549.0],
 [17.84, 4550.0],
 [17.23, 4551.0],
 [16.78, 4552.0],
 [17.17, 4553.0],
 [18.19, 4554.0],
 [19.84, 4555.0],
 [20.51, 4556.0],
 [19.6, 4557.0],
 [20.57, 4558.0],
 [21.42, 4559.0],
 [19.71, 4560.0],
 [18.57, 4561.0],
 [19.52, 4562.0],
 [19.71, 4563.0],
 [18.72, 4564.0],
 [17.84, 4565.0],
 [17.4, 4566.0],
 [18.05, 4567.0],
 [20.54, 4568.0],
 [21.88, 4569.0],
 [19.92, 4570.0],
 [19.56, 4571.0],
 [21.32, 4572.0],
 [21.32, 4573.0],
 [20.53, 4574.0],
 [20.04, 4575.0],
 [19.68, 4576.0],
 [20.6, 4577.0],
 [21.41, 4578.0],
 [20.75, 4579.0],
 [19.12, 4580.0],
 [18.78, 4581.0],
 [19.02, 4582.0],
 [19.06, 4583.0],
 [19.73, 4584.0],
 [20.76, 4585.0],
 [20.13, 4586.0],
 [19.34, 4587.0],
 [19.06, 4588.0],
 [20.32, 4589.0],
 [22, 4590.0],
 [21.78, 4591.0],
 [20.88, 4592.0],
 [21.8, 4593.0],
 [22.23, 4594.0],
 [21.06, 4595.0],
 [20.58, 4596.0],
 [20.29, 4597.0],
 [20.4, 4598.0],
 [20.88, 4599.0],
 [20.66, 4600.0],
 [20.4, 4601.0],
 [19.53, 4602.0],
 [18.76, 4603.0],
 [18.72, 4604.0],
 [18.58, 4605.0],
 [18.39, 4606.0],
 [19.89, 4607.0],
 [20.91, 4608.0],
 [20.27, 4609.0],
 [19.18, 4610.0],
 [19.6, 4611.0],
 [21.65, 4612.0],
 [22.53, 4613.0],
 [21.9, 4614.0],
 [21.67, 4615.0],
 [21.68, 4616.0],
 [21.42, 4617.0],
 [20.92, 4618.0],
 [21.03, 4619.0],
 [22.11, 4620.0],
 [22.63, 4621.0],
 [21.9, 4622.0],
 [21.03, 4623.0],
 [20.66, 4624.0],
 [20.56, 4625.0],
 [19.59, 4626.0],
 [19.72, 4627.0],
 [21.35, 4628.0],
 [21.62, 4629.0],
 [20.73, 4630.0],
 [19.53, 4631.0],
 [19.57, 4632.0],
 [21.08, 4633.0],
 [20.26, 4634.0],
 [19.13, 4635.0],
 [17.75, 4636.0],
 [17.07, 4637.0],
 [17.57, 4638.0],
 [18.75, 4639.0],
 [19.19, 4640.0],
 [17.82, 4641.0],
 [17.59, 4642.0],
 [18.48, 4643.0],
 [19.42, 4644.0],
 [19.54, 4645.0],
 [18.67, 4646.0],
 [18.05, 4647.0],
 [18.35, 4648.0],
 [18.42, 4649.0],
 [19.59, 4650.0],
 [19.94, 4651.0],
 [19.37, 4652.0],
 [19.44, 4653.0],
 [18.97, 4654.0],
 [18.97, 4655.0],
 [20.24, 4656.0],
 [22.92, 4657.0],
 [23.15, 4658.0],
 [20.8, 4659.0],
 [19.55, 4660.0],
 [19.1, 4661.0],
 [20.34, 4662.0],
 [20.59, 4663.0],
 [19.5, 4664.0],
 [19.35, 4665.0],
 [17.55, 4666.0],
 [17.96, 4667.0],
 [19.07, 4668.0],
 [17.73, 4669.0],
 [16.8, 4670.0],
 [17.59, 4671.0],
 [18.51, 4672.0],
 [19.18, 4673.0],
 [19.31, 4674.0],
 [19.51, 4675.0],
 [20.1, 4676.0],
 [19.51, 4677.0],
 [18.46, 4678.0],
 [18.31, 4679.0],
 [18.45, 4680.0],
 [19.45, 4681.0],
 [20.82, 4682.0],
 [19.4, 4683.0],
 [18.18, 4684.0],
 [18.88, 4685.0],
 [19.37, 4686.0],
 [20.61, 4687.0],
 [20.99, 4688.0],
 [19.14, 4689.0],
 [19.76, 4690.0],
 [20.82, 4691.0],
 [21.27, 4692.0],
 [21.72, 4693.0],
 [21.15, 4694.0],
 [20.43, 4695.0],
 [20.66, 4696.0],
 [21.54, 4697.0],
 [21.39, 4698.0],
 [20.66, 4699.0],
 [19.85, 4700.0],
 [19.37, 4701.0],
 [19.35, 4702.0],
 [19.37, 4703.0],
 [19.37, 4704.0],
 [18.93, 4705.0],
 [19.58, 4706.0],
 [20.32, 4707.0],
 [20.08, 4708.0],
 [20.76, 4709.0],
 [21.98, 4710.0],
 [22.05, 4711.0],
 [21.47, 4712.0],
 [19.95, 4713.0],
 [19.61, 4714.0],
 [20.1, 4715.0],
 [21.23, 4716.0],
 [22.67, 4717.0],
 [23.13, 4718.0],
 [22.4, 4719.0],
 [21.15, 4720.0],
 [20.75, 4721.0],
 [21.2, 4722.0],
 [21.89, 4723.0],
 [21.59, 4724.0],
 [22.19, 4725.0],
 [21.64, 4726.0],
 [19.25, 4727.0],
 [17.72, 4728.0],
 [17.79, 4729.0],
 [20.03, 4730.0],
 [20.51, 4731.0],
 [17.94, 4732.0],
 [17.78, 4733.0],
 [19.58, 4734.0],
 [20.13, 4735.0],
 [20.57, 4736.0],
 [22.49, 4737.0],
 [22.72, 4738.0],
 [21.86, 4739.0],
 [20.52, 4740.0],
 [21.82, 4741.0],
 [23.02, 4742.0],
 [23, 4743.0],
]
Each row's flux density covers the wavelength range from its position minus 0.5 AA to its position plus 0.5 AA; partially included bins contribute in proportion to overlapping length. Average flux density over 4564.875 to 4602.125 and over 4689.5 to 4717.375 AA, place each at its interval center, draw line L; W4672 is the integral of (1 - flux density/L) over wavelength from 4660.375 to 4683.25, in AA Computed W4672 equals 1.7 AA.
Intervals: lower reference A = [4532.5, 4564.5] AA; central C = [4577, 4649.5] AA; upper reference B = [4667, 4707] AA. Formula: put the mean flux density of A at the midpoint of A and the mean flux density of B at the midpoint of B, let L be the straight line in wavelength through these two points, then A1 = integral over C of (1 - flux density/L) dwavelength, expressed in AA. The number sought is -3.1 AA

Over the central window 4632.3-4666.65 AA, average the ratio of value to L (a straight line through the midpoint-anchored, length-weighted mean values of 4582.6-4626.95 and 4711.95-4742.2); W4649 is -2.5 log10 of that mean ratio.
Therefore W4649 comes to 0.07 mag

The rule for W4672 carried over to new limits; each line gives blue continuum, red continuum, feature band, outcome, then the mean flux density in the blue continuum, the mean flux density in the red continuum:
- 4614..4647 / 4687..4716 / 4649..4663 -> 0.0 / 20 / 20.4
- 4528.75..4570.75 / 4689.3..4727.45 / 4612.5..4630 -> -1.3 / 19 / 20.8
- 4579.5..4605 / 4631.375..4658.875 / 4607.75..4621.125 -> -1.0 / 20.2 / 19.3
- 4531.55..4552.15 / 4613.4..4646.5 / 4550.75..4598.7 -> -1.9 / 18.6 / 20.1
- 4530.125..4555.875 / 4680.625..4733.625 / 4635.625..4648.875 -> 0.9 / 18.6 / 20.4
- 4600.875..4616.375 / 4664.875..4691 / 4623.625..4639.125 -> 0.1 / 20.2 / 19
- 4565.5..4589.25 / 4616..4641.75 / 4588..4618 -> -0.9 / 19.9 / 20.1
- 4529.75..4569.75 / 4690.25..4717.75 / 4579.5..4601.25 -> -1.1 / 18.9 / 20.6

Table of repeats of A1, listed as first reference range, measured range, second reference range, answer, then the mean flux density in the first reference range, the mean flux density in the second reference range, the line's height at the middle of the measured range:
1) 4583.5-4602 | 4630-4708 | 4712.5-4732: 4.6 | 20.7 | 20.7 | 20.7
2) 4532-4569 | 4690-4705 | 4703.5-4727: 0.3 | 18.9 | 21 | 20.8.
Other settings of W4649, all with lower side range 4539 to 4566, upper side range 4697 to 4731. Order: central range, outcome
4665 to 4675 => 0.106 mag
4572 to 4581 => -0.057 mag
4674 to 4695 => 0.028 mag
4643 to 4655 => 0.054 mag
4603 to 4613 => -0.008 mag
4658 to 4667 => 0.023 mag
